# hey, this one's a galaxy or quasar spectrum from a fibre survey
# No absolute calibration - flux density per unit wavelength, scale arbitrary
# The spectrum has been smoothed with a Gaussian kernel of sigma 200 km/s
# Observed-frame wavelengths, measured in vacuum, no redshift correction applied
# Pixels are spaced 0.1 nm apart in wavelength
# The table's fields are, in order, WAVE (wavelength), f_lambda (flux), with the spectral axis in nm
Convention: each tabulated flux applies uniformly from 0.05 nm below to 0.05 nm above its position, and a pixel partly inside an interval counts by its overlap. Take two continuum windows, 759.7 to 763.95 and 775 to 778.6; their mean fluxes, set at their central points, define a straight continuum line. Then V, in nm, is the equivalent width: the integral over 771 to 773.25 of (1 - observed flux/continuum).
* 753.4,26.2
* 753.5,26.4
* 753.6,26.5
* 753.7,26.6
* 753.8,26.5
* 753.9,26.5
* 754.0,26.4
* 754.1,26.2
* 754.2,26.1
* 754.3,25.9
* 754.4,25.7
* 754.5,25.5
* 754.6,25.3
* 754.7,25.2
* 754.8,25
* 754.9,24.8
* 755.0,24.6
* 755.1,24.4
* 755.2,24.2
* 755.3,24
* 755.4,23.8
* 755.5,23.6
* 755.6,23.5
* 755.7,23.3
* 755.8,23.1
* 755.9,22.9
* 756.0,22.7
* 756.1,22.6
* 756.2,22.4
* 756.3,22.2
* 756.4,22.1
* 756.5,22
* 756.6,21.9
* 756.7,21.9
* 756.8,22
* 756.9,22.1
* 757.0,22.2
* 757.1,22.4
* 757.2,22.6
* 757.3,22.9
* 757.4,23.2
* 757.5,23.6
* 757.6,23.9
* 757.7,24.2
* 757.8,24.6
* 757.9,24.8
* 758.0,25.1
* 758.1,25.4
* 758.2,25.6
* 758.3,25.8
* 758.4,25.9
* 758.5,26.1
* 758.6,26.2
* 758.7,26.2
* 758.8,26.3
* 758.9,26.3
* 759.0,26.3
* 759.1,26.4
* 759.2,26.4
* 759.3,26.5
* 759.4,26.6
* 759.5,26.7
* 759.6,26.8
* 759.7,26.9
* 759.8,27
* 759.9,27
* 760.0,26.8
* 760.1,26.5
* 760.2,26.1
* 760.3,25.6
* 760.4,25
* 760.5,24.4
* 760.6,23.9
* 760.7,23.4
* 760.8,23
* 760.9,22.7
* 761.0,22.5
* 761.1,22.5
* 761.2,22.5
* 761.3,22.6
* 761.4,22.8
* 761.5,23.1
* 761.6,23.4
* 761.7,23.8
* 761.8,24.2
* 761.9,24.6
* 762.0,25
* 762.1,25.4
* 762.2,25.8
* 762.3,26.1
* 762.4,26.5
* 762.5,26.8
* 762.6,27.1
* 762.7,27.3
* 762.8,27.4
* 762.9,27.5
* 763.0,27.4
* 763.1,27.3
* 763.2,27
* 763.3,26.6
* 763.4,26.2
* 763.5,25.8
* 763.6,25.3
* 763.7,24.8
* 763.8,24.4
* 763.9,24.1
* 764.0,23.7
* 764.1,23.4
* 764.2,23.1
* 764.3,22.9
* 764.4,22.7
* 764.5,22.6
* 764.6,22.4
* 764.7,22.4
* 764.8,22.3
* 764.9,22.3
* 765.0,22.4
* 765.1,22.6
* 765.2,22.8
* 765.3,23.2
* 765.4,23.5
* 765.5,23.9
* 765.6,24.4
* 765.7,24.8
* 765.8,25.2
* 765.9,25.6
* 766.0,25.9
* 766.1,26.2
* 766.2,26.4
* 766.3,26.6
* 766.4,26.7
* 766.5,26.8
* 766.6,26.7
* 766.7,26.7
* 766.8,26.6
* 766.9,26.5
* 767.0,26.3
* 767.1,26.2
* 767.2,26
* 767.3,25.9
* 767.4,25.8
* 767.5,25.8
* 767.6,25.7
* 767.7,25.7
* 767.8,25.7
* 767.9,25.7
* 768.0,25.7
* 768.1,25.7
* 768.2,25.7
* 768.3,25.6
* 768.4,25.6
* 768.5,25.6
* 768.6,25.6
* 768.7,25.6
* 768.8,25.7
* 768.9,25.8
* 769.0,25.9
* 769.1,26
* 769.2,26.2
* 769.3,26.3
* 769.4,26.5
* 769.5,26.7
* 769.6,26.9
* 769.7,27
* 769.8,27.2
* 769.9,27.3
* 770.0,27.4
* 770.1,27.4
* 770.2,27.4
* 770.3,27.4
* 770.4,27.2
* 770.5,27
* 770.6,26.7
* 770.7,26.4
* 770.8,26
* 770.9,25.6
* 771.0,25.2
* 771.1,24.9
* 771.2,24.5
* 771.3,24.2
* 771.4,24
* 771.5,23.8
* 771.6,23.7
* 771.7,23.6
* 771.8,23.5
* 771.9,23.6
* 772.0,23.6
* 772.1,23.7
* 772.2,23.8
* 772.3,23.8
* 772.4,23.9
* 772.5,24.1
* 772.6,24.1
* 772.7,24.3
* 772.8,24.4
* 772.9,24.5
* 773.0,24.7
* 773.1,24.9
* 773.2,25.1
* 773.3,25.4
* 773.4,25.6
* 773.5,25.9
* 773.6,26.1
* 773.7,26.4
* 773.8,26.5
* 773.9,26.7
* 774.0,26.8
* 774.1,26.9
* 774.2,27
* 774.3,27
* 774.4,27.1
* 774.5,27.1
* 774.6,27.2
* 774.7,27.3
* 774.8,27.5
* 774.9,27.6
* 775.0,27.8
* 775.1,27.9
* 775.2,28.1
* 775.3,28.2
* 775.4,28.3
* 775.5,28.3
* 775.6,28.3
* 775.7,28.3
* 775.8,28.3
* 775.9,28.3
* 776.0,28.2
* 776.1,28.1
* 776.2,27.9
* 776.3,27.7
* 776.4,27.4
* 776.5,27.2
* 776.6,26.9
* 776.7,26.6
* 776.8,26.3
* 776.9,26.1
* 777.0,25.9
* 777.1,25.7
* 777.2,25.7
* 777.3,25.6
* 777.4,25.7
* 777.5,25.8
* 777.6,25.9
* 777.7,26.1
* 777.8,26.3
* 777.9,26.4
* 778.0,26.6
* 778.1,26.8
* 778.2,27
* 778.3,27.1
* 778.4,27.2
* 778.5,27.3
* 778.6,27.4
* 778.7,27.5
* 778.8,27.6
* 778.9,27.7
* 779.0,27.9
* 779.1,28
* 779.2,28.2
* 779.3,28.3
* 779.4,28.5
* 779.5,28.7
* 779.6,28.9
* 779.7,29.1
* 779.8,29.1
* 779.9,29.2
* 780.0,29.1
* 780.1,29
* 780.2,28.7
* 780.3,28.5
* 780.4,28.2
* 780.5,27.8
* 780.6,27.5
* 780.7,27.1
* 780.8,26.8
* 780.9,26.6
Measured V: 0.20 nm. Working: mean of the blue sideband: 25.2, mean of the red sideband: 27.1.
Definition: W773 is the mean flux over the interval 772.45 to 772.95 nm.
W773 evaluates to 24.3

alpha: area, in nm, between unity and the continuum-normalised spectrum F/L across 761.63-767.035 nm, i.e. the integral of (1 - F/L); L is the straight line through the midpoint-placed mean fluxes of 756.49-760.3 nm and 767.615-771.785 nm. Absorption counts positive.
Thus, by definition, 0.09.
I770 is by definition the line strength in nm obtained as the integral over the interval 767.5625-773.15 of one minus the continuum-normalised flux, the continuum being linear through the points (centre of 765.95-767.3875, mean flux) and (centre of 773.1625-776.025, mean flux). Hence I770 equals 0.28 nm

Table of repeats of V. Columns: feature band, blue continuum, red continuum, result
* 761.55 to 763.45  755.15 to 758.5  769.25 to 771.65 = -0.12 nm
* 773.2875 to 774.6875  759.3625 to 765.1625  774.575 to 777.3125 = 0.02 nm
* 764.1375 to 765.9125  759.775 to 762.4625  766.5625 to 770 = 0.15 nm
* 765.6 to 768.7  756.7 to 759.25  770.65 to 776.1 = -0.07 nm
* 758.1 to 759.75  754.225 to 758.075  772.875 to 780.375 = -0.15 nm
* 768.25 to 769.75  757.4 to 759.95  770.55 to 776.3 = -0.01 nm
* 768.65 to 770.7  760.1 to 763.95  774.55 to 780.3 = -0.03 nm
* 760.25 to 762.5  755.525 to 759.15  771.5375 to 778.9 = 0.03 nm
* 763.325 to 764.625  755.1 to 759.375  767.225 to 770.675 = 0.07 nm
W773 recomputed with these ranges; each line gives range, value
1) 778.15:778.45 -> 27.1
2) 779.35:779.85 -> 28.9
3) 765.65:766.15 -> 25.5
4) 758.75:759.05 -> 26.3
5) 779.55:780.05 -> 29.1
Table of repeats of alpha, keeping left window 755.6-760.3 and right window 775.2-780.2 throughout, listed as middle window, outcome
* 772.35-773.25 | 0.08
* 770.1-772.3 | 0.12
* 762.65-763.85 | -0.05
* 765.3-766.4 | 0.02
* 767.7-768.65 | 0.02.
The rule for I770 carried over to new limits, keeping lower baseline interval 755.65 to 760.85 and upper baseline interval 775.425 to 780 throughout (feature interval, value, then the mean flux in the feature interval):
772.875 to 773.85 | 0.04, 25.5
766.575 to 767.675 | -0.01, 26.2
